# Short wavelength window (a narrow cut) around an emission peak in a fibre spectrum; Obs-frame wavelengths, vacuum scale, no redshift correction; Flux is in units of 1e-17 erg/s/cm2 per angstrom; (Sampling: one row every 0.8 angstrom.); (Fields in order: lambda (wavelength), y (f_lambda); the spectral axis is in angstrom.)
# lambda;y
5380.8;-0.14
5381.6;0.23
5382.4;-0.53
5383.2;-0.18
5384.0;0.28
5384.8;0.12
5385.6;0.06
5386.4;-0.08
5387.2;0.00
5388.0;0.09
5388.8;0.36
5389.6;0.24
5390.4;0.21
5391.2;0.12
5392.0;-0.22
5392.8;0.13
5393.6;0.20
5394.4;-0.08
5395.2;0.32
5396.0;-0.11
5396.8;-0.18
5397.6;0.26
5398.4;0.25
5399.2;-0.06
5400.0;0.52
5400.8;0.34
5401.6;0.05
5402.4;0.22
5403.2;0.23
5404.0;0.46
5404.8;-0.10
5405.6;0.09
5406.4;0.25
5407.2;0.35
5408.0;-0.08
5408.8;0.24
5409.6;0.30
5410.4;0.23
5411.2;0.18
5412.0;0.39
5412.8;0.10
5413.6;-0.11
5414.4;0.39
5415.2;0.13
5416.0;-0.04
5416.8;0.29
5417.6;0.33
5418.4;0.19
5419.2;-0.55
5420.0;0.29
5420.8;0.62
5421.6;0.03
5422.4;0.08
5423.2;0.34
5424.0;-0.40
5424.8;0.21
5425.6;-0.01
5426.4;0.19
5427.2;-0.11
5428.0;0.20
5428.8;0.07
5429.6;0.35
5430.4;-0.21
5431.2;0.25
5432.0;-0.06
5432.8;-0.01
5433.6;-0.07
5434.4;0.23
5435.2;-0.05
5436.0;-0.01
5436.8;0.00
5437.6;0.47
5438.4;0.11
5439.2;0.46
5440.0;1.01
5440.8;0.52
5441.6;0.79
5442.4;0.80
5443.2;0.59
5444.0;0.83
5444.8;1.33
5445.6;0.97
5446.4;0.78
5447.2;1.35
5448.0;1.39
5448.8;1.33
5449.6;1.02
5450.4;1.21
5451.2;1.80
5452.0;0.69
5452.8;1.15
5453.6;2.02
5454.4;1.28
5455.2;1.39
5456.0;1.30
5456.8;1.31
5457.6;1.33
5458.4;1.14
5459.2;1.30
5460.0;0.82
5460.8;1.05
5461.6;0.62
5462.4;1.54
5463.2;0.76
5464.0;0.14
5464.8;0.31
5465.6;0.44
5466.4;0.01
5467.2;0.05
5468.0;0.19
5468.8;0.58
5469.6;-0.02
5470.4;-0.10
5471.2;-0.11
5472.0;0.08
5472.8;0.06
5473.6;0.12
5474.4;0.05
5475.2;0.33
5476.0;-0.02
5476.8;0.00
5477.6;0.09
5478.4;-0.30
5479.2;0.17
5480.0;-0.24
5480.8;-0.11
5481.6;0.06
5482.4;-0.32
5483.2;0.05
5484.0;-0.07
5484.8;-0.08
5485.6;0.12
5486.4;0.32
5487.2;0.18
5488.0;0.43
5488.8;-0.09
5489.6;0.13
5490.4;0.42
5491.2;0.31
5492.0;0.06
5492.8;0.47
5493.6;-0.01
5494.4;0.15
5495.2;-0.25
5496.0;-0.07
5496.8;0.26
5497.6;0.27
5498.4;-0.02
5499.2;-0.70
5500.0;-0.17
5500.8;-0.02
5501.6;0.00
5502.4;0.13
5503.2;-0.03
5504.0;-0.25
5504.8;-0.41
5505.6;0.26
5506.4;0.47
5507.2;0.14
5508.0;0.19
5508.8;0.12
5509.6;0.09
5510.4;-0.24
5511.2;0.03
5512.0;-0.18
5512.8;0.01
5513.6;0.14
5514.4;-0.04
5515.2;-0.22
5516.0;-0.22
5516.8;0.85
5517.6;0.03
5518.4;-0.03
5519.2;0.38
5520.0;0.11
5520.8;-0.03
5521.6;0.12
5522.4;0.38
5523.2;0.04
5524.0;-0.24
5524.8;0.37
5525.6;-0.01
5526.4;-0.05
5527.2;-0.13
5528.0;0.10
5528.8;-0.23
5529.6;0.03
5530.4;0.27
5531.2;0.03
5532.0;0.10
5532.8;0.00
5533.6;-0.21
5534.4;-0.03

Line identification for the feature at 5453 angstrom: C IV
